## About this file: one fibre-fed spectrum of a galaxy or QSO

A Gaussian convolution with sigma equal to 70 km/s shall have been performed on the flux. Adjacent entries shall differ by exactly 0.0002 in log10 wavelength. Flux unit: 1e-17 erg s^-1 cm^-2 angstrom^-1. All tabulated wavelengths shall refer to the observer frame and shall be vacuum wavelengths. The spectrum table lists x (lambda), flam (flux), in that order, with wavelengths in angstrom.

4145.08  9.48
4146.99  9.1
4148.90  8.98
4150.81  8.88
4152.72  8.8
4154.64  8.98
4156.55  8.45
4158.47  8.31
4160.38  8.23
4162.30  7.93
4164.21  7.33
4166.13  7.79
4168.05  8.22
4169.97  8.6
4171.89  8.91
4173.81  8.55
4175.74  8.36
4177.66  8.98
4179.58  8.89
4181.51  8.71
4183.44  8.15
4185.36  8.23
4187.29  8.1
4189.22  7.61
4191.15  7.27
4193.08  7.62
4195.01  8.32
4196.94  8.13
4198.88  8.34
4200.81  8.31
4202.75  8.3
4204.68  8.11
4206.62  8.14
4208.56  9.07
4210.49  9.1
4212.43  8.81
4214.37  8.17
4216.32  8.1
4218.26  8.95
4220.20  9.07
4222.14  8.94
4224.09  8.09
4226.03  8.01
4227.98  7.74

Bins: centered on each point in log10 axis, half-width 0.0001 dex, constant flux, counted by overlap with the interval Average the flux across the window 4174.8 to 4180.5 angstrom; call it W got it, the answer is 8.76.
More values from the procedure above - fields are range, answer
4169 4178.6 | 8.68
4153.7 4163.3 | 8.38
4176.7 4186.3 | 8.6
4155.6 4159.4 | 8.37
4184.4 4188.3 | 8.16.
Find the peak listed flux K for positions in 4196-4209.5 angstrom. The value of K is 9.07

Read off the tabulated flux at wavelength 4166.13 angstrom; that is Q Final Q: 7.79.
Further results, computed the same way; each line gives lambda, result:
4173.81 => 8.55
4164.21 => 7.33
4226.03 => 8.01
